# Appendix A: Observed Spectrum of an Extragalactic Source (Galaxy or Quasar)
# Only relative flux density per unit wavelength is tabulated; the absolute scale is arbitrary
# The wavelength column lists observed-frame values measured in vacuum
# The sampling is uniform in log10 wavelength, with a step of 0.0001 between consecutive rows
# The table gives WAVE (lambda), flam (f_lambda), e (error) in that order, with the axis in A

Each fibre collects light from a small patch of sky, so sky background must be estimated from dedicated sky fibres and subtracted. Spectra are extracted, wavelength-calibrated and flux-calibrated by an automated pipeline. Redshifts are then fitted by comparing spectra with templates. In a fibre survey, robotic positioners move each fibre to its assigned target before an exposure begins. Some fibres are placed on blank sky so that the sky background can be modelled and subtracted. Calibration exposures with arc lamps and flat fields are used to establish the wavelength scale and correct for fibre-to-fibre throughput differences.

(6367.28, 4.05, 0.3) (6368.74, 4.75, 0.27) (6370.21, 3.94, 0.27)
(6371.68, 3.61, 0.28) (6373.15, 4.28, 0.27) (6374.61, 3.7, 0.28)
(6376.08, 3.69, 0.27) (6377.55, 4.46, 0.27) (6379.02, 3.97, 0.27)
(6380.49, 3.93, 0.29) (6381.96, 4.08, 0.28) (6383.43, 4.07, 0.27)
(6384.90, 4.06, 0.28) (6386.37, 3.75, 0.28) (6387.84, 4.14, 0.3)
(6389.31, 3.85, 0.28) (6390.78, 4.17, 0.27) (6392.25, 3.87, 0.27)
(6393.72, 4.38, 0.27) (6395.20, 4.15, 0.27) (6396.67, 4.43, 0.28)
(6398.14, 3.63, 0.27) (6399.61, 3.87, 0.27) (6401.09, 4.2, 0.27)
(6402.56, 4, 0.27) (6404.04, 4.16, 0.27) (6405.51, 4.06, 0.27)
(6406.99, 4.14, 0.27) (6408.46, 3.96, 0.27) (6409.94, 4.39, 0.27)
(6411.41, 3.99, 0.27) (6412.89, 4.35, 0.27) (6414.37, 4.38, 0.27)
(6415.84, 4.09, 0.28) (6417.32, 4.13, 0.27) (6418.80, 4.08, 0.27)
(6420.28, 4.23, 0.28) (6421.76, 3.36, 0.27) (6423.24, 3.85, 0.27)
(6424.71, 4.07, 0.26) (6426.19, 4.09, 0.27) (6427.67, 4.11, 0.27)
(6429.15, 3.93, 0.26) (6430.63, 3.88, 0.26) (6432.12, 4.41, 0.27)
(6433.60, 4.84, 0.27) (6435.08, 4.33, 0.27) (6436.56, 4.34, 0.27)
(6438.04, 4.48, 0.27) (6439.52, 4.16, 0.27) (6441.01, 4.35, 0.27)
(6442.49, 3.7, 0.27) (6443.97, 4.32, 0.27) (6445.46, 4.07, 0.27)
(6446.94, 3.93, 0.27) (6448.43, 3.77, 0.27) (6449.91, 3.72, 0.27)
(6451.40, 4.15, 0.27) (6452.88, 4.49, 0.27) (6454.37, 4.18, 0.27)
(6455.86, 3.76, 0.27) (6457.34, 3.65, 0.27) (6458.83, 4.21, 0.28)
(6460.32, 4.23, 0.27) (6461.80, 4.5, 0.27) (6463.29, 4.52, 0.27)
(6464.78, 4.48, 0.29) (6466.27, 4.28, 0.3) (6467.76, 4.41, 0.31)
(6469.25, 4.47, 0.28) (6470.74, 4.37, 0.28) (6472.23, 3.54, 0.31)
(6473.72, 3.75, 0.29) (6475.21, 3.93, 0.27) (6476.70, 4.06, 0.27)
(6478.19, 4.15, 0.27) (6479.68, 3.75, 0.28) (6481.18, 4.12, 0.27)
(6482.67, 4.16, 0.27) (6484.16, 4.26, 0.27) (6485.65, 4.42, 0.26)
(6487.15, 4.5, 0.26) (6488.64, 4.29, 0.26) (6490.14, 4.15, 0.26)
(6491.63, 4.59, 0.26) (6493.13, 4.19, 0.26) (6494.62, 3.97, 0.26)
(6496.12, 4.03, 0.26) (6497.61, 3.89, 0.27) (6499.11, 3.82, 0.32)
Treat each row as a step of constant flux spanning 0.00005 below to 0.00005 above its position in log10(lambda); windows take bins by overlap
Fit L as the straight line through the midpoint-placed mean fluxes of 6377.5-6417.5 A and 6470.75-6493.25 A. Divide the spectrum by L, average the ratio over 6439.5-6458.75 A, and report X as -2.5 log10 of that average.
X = 0.03 mag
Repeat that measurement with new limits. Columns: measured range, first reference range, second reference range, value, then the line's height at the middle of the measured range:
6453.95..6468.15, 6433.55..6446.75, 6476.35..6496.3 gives 0.00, 4.22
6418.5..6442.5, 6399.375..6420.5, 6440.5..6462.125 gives -0.01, 4.1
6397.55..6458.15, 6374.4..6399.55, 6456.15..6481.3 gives 0.00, 4.08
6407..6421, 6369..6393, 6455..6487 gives -0.03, 4.05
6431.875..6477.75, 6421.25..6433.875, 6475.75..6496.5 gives -0.02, 4.11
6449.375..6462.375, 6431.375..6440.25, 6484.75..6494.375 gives 0.08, 4.39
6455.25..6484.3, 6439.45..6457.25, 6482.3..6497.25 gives 0.00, 4.14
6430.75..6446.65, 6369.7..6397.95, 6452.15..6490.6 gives -0.04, 4.12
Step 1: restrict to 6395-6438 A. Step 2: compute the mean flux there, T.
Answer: 4.13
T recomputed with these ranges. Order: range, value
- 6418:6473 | 4.14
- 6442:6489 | 4.13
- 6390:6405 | 4.09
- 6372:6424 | 4.05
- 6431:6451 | 4.18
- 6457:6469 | 4.31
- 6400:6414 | 4.14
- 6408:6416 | 4.21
